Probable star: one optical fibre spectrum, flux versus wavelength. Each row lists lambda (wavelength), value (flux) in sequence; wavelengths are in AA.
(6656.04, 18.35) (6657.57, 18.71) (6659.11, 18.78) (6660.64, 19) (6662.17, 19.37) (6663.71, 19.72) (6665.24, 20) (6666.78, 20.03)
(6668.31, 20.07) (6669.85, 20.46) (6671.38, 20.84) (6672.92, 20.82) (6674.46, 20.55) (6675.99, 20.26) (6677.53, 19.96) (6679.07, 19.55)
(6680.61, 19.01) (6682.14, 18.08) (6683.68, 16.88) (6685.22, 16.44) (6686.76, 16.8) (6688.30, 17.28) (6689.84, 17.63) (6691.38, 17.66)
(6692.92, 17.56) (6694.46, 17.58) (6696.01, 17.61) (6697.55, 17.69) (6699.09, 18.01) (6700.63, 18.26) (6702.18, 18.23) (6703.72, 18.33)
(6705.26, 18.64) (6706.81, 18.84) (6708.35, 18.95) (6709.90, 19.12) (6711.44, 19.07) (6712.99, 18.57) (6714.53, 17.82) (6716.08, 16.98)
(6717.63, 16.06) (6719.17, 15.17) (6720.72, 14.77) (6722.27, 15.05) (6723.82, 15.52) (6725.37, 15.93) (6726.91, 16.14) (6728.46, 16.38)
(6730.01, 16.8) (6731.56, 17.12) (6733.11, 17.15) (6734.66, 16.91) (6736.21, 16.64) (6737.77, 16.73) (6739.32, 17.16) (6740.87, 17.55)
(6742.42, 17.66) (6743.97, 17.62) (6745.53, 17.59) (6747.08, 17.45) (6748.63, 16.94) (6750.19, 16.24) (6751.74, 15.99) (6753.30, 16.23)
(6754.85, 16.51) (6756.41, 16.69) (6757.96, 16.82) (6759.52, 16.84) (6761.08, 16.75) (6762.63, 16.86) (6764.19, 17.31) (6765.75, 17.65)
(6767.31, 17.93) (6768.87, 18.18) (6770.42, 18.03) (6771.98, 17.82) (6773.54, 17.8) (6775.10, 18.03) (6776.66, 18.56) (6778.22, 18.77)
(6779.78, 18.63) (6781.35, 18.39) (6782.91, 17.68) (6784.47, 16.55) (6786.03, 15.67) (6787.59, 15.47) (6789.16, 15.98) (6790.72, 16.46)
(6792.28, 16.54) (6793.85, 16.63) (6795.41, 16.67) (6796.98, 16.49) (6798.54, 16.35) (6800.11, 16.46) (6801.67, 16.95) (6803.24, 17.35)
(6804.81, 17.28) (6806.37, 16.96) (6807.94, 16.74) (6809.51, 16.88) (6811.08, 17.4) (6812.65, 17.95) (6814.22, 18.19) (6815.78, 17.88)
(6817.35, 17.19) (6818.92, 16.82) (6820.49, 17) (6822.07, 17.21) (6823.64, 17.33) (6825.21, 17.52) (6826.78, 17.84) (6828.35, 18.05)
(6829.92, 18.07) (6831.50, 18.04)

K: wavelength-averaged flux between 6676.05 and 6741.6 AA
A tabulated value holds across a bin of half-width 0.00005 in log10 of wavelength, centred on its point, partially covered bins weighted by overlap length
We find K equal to 17.4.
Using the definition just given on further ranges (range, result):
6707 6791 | 17.1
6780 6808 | 16.7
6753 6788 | 17.4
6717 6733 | 16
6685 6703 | 17.6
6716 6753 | 16.6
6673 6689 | 18.6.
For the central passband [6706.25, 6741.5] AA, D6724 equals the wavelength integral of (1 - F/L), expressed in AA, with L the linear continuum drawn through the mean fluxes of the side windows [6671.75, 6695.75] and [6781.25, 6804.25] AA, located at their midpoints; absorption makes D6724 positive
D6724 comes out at 1.57 AA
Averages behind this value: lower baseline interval 18.4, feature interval 17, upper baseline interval 16.6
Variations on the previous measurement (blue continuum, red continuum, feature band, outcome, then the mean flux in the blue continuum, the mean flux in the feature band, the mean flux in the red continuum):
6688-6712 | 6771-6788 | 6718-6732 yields 1.7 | 18.2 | 15.9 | 17.6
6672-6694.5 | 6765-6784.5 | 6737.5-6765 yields 1.8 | 18.4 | 16.9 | 18.1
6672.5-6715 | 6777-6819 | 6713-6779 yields 2.8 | 18.4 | 17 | 17.1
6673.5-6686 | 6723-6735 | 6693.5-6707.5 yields -0.2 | 18.9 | 18.1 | 16.5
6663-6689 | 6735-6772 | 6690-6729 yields 2.0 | 19.2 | 17.4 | 17.1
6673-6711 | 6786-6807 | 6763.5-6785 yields -1.3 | 18.3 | 18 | 16.5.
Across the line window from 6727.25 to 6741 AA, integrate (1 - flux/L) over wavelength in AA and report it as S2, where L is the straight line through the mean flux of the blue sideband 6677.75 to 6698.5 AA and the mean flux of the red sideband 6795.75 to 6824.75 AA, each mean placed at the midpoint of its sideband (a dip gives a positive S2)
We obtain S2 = 0.5 AA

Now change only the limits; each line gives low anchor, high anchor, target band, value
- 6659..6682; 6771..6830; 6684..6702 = 1.8 AA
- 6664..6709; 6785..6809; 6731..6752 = 0.7 AA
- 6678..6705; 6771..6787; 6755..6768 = 0.5 AA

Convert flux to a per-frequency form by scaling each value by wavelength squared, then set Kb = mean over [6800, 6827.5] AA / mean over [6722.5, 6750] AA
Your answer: 1.05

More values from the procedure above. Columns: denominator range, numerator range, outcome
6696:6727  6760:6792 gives 1.02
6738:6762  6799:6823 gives 1.03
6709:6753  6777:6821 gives 1.03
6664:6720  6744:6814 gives 0.95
